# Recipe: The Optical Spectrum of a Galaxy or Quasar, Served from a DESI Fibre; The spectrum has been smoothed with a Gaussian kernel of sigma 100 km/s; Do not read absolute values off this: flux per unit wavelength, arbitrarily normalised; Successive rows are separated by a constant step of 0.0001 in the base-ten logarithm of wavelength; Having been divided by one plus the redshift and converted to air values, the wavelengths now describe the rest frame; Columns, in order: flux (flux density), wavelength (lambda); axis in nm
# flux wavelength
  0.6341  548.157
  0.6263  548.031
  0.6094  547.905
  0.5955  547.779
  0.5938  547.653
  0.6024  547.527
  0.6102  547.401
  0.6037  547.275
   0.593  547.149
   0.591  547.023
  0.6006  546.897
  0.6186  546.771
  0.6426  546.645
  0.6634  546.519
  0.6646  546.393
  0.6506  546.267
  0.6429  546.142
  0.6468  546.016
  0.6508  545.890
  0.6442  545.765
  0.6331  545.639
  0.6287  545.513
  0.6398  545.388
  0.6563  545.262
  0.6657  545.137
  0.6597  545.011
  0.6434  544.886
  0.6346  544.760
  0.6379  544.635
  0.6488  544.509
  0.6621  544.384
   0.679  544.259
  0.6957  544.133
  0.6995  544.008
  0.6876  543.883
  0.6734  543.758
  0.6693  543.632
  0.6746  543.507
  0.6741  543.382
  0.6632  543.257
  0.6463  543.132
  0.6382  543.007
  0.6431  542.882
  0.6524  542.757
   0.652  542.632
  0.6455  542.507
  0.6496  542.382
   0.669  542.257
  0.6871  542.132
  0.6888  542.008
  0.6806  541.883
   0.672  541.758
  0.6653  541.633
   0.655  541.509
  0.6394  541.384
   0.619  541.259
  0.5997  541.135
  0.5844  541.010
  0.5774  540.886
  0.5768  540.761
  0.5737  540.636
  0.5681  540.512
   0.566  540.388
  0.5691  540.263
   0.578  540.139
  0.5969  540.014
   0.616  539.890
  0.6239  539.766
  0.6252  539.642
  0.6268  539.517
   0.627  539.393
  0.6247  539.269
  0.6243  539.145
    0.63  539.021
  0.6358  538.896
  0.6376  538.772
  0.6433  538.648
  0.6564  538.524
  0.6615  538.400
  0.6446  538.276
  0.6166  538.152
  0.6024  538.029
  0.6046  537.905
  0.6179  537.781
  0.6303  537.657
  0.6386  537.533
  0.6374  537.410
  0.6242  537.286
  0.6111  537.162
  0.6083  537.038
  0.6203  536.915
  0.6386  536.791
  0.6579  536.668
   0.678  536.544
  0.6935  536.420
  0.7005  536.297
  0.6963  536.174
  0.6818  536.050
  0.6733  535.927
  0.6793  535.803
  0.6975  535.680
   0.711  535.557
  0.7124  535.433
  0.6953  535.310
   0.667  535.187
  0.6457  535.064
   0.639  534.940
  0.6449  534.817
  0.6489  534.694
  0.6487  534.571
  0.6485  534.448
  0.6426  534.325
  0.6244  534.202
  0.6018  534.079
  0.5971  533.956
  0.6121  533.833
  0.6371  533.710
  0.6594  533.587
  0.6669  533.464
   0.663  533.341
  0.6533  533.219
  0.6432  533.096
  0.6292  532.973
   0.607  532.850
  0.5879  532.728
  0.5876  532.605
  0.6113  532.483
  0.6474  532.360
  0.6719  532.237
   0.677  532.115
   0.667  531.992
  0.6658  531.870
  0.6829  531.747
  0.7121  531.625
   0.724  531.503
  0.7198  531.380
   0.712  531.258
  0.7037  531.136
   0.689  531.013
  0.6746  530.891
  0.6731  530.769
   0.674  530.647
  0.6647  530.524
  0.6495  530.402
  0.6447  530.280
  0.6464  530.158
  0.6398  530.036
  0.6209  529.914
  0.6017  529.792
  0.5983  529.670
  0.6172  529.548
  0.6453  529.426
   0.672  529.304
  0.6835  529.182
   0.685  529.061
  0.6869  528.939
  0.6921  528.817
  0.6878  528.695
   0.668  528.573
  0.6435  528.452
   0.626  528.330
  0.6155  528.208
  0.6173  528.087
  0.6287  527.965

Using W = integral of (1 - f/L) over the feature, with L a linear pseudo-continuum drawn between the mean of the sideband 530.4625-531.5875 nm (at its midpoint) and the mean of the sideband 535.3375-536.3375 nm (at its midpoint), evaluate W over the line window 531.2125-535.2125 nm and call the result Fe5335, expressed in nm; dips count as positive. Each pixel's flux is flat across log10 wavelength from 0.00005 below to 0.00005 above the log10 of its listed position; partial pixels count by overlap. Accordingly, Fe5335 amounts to 0.25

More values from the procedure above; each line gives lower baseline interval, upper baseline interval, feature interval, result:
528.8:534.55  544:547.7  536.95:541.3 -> 0.218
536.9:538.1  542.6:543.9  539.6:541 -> 0.114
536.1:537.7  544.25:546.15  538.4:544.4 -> 0.091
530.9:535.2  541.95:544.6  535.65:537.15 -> -0.021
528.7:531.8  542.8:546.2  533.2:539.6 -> 0.164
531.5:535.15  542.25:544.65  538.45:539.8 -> 0.046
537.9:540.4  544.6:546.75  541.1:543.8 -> -0.100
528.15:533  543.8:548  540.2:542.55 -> 0.070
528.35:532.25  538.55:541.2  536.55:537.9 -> -0.014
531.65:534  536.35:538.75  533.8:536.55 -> -0.102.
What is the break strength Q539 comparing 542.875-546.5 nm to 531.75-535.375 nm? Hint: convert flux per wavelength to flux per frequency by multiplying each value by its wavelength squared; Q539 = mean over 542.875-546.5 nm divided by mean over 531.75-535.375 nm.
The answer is 1.1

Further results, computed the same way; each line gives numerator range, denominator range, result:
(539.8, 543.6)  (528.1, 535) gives 1.01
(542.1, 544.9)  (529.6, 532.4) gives 1.04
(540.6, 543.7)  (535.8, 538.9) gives 1.02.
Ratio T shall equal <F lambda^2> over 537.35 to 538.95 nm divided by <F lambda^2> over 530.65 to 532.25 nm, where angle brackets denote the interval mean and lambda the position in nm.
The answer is 0.9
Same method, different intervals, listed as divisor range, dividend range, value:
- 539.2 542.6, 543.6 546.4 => 1.07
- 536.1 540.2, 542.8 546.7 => 1.06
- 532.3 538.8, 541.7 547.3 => 1.05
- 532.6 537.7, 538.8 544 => 1.00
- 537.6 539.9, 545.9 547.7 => 1.02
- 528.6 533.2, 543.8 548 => 1.03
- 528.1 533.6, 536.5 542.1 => 0.98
